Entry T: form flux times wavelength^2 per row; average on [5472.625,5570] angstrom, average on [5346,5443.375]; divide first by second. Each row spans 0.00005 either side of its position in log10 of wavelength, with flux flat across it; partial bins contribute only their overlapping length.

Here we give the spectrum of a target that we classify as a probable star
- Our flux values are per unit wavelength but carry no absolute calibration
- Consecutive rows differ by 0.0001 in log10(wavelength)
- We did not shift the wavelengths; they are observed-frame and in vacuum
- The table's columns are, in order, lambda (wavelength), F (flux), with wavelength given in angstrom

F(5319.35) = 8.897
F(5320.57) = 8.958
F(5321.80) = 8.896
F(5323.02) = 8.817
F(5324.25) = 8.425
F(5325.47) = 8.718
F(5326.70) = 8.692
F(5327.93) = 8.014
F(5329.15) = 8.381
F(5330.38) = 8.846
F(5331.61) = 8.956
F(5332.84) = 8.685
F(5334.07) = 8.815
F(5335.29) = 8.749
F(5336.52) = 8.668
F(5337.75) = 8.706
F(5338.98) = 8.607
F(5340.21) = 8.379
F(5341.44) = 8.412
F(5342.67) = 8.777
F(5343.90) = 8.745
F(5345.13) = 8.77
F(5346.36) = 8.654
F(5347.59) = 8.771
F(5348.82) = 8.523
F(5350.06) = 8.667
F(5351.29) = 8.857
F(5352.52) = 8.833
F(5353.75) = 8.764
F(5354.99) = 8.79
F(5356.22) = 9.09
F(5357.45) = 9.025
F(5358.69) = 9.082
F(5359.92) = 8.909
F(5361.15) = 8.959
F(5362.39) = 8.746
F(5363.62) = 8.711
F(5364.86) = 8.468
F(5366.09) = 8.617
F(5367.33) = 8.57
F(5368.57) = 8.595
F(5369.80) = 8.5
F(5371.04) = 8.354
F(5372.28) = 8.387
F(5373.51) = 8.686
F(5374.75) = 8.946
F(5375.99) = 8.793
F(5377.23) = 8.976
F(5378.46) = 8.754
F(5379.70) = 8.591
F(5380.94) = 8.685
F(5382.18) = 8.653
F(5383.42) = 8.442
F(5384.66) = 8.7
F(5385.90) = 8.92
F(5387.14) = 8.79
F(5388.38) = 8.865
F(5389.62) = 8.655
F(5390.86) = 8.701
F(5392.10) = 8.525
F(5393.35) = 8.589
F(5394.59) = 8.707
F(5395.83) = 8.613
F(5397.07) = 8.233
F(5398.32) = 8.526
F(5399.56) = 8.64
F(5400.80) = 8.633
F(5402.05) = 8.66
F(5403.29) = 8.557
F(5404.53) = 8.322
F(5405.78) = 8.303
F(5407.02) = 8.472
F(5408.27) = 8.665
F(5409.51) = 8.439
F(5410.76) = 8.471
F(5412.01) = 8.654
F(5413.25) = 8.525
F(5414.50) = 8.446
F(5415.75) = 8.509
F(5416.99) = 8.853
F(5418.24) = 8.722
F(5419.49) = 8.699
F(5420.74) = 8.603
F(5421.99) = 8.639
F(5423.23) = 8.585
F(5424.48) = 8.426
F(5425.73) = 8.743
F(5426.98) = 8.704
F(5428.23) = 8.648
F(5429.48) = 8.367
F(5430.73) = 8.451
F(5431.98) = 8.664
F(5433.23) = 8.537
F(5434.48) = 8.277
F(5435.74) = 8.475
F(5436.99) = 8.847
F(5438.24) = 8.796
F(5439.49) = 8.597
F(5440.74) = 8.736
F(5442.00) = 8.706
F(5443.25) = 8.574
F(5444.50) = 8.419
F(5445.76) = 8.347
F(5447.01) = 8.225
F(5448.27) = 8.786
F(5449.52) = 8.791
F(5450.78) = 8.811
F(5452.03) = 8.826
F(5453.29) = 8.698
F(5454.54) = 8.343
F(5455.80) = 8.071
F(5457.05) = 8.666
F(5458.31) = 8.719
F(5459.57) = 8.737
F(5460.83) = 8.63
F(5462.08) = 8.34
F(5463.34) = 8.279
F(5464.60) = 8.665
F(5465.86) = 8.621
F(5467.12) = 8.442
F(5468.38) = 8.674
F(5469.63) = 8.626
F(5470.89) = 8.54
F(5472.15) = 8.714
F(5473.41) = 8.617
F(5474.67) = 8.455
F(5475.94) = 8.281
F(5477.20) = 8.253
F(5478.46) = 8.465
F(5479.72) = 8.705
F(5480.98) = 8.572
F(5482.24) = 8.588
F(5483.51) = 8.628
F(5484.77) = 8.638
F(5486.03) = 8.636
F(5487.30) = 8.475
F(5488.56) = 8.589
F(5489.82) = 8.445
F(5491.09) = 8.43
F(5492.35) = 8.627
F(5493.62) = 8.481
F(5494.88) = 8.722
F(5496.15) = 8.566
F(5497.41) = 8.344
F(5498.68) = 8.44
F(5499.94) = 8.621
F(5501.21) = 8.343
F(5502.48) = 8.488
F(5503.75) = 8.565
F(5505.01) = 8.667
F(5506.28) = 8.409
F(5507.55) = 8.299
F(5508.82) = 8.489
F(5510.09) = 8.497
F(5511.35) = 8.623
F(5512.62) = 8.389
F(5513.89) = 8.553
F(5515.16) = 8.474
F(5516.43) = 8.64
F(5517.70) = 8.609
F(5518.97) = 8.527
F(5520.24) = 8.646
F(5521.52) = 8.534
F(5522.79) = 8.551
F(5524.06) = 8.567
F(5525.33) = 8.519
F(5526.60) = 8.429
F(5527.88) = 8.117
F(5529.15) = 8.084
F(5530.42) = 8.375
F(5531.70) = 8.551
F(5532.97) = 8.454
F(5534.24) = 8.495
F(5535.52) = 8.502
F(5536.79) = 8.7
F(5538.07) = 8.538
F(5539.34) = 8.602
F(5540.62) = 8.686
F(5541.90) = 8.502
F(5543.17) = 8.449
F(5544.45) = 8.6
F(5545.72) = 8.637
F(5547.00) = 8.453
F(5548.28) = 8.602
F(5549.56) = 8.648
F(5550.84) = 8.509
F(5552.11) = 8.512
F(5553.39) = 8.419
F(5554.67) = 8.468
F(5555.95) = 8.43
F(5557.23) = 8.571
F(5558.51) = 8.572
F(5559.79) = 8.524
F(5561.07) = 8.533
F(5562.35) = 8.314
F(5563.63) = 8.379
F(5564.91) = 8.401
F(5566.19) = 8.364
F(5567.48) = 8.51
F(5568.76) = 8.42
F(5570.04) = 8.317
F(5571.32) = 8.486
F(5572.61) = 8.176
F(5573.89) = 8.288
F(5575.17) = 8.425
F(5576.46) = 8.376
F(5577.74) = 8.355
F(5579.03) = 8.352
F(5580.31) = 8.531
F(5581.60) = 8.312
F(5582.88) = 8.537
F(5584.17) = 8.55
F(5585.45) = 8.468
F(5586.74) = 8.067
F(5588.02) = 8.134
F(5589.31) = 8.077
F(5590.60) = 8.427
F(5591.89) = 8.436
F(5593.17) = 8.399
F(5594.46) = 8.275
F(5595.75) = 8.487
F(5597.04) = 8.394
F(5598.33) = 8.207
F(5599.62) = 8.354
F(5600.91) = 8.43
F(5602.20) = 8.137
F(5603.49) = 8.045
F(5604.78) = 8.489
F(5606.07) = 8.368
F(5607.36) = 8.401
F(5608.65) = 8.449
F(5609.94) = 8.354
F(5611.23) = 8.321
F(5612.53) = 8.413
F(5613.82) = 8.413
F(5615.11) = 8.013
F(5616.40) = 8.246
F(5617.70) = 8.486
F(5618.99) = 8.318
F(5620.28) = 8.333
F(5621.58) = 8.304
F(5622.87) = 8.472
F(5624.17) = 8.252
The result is 1.03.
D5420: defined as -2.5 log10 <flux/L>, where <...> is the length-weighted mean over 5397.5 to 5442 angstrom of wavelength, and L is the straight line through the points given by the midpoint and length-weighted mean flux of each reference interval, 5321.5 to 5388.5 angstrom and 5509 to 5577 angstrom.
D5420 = 0.01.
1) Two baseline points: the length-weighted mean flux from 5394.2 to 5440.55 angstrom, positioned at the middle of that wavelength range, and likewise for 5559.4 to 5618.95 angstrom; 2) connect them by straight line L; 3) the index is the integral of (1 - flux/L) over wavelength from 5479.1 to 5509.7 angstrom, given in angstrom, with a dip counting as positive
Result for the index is -0.2 angstrom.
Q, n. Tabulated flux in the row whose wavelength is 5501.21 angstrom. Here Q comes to 8.343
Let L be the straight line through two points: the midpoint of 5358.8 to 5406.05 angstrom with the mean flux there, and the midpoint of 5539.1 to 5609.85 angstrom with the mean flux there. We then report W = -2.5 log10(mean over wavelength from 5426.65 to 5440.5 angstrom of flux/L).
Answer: 0.00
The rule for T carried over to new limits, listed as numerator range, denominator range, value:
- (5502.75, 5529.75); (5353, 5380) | 1.03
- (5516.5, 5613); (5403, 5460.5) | 1.03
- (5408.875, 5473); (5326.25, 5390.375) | 1.02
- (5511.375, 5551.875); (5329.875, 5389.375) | 1.04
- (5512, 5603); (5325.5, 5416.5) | 1.04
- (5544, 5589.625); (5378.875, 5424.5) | 1.04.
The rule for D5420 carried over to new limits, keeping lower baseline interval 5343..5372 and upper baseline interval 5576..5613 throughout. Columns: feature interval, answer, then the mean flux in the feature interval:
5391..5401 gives 0.01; 8.56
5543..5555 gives -0.01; 8.53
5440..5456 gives 0.00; 8.58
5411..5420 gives 0.00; 8.62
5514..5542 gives -0.01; 8.5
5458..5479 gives 0.00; 8.53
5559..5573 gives 0.00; 8.41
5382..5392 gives 0.00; 8.71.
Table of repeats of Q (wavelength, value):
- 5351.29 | 8.857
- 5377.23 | 8.976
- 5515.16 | 8.474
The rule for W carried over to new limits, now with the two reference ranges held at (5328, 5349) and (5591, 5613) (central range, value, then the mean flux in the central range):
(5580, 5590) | 0.01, 8.33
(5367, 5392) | -0.01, 8.68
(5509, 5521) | -0.01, 8.55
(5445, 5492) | -0.01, 8.55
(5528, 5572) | -0.01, 8.48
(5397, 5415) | 0.01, 8.51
